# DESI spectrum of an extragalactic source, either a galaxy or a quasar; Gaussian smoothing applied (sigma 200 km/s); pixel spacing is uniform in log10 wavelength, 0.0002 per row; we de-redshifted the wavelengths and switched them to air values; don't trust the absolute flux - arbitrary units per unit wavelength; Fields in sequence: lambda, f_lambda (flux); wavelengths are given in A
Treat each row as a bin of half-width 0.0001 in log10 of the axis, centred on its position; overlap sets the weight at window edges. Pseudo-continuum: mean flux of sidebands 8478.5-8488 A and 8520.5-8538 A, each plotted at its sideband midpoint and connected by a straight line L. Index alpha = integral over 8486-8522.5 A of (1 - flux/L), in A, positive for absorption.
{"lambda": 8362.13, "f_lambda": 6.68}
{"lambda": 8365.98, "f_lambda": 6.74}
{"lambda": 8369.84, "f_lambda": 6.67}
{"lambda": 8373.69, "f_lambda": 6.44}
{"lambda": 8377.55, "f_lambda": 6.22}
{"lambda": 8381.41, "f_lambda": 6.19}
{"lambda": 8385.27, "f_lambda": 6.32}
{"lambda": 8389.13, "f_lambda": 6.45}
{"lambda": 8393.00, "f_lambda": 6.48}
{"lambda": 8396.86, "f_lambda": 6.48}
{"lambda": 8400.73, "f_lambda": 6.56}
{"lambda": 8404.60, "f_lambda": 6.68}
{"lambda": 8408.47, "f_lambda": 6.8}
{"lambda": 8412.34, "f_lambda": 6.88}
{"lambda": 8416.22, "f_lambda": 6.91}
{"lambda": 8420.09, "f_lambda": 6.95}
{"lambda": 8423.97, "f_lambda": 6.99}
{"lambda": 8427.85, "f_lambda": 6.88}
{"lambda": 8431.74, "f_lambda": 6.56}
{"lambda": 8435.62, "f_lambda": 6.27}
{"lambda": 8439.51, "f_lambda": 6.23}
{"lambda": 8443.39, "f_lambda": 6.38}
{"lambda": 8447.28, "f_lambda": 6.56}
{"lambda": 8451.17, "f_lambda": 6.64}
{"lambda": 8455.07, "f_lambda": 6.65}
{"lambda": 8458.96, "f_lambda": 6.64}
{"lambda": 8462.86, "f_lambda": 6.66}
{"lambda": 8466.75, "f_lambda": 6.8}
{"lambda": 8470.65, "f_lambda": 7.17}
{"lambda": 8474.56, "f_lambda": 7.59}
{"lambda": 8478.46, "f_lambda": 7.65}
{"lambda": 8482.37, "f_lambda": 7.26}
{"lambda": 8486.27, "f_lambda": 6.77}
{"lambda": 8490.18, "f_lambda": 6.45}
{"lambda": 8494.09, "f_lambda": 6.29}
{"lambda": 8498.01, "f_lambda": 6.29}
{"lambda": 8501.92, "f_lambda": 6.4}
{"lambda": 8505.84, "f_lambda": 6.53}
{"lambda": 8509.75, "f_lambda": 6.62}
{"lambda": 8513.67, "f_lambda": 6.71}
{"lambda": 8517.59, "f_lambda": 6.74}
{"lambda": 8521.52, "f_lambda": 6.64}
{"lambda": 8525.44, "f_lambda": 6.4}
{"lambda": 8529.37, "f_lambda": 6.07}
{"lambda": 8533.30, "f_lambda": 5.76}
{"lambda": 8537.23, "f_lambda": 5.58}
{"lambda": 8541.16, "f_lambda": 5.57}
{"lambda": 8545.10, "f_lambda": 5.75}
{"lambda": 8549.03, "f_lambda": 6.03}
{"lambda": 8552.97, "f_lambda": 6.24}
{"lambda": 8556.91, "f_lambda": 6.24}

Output 0.7 A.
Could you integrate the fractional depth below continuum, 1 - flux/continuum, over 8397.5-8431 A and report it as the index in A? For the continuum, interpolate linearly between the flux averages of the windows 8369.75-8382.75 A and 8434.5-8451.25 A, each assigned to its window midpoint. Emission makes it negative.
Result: -2.3 A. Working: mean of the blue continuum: 6.35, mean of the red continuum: 6.4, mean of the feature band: 6.81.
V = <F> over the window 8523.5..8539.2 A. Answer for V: 5.95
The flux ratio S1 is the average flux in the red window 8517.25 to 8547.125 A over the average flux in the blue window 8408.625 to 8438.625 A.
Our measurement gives 0.89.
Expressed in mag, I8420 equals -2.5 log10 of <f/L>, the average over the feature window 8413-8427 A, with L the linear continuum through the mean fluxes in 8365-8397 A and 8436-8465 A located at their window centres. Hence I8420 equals -0.07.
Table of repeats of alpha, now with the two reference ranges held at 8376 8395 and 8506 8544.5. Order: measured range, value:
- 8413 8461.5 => -2.7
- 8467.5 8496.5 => -3.4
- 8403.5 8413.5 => -0.7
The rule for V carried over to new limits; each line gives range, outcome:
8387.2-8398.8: 6.47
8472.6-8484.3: 7.49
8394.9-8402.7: 6.52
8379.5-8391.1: 6.32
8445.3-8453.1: 6.6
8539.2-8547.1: 5.66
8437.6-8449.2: 6.39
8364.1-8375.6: 6.62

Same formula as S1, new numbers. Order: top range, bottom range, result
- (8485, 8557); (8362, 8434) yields 0.95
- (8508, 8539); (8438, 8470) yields 0.96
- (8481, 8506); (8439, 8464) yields 1.00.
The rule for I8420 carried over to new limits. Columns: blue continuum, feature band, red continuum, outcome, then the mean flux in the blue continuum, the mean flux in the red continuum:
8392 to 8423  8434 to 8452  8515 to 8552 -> 0.02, 6.74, 6.08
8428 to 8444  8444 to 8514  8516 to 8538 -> -0.07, 6.42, 6.22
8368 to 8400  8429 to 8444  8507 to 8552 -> -0.01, 6.41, 6.18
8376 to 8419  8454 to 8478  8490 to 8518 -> -0.07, 6.55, 6.49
